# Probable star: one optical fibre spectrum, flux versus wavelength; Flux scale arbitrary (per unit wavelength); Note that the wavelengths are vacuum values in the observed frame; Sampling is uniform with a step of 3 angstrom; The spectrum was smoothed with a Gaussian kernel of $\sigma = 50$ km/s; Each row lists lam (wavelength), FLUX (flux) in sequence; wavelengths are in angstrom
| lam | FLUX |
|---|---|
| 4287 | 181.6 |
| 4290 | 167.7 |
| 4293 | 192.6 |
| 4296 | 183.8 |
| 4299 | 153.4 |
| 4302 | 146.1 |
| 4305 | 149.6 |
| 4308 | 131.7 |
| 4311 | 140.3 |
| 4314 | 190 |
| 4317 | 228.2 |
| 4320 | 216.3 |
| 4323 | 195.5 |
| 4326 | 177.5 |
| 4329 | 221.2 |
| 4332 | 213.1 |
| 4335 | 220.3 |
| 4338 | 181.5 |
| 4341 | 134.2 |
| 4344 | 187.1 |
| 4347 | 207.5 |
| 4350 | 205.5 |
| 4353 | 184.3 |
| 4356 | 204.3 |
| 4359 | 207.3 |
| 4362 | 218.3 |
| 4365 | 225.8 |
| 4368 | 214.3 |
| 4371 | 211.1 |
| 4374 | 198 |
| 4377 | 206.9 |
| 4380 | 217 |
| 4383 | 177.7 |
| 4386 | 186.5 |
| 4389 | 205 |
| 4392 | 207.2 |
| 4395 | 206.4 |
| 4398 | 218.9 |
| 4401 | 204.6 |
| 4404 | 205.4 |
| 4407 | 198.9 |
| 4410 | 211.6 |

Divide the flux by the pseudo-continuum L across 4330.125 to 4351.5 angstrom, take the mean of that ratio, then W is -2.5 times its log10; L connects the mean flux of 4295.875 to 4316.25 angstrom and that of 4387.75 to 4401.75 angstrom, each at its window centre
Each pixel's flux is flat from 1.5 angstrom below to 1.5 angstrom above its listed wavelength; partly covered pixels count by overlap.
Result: -0.094 mag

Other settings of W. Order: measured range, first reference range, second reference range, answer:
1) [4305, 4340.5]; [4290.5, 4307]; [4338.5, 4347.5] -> -0.119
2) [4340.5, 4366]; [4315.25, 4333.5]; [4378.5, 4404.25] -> 0.037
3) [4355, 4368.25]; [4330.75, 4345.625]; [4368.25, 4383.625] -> -0.087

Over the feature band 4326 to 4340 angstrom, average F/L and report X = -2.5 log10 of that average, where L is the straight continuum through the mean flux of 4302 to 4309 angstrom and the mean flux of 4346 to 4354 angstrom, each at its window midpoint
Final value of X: -0.147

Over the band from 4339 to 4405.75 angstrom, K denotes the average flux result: 201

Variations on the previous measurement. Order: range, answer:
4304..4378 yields 195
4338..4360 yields 189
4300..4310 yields 143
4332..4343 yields 184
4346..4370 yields 208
